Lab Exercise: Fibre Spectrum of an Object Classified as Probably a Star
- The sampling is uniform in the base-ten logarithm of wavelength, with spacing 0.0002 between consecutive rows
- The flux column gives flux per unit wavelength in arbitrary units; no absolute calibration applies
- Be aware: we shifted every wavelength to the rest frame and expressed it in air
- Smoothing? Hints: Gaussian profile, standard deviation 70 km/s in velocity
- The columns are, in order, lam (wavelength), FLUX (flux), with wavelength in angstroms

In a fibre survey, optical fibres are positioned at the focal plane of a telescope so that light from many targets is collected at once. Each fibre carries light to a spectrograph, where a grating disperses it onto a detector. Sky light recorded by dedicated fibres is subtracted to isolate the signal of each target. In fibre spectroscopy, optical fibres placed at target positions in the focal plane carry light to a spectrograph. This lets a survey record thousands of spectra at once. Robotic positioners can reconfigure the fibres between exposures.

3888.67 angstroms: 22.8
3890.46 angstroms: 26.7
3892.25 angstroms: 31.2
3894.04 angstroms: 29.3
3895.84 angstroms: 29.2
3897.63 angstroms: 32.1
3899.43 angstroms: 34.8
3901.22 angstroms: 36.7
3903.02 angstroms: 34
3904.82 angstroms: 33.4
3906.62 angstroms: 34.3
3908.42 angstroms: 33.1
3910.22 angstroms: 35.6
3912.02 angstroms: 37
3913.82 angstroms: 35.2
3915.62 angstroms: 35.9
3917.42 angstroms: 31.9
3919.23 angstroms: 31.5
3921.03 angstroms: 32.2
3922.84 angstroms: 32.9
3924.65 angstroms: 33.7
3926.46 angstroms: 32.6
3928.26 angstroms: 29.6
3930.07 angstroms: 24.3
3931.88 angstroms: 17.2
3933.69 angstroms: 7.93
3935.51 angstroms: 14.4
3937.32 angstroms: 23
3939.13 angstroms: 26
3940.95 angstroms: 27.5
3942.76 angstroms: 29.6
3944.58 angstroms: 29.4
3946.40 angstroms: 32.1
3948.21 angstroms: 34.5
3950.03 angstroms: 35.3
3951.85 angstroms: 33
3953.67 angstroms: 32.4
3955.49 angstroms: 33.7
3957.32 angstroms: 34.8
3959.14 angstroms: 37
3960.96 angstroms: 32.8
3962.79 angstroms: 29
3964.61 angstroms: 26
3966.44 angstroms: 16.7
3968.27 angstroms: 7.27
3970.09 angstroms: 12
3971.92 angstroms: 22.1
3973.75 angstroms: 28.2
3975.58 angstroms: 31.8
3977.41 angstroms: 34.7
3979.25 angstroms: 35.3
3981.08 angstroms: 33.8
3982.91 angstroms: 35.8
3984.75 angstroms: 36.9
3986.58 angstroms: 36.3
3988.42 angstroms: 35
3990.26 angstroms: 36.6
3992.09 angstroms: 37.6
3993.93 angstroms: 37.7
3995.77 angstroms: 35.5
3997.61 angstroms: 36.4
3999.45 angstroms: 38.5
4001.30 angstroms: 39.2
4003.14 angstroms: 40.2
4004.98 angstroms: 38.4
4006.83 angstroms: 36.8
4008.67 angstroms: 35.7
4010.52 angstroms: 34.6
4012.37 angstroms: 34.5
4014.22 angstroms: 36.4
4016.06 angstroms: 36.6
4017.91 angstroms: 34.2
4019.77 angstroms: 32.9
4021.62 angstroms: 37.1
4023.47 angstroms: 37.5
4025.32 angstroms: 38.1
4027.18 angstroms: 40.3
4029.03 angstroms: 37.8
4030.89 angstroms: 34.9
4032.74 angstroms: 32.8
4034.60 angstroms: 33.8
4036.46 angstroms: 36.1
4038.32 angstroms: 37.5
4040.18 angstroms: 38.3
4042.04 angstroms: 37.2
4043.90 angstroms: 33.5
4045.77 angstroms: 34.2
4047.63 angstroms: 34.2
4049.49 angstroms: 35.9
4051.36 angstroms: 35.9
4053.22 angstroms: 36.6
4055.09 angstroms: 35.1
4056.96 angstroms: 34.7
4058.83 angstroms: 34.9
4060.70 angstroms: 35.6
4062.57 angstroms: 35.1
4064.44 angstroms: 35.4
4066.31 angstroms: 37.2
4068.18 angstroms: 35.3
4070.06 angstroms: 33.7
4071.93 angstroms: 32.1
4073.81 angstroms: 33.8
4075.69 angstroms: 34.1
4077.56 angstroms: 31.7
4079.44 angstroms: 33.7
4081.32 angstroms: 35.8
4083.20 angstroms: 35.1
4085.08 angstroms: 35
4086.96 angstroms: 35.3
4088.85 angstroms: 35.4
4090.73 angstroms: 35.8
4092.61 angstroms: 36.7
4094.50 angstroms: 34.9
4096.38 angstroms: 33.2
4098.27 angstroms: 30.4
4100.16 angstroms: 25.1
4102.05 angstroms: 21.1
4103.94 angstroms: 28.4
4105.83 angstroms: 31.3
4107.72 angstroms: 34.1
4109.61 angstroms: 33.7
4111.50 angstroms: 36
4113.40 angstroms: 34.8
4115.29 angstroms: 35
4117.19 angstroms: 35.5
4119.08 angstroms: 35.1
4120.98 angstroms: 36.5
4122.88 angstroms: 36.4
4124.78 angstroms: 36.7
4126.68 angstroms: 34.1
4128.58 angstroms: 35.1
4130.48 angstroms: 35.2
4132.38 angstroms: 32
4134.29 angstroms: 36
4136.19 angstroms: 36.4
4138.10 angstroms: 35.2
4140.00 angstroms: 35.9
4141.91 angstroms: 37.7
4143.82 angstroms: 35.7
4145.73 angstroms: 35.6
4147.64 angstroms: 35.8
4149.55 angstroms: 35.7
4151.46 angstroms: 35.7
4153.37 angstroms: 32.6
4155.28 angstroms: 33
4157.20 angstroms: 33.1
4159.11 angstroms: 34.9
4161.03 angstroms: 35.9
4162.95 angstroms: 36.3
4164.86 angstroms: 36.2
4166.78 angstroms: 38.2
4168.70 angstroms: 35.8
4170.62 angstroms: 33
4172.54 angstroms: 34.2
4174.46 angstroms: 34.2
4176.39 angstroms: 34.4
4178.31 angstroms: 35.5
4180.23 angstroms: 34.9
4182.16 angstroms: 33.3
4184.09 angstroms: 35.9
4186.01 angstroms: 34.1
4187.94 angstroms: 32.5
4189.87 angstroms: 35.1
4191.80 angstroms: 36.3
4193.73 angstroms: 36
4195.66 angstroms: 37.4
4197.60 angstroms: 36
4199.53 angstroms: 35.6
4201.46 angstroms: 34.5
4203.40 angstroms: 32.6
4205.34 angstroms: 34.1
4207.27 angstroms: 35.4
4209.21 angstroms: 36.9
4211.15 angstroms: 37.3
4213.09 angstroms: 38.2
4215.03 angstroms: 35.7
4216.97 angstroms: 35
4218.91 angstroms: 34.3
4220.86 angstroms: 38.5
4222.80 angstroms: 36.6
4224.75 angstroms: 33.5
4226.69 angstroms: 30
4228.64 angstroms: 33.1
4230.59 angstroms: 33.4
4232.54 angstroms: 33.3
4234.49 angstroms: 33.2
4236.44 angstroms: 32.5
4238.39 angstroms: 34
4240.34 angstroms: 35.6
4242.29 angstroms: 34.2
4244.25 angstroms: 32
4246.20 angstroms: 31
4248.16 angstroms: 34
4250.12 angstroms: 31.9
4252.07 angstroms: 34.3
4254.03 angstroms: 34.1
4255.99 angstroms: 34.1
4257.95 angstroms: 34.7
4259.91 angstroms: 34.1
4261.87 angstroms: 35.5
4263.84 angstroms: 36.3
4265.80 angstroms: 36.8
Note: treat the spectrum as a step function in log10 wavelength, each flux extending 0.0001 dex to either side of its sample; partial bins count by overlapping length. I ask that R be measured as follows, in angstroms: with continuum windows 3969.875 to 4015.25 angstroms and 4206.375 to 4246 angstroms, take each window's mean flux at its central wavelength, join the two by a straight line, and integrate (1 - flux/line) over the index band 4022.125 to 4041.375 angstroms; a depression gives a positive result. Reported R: -1.1 angstroms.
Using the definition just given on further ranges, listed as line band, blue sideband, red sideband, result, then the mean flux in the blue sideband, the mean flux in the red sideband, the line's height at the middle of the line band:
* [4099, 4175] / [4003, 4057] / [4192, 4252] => 1.9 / 36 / 34.5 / 35.2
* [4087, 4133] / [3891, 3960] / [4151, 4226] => 0.5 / 30.7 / 35.2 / 33.8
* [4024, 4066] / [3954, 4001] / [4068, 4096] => -3.1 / 31.4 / 34.5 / 33.4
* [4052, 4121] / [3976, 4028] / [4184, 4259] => 3.6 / 36.5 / 34.5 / 35.7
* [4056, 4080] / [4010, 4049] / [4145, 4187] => 0.8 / 35.8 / 34.9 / 35.6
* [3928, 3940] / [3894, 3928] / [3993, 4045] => 5.0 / 33.5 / 36.5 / 34.1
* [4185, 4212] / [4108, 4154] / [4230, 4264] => -0.7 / 35.4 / 33.7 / 34.4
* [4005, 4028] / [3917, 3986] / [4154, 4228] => -4.6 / 28.4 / 35.1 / 30.2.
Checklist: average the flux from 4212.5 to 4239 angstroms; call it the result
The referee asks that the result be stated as 34.3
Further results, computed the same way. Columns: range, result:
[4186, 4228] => 35.3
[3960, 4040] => 33.6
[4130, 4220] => 35.2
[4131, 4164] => 35.2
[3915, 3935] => 27.8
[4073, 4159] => 34.1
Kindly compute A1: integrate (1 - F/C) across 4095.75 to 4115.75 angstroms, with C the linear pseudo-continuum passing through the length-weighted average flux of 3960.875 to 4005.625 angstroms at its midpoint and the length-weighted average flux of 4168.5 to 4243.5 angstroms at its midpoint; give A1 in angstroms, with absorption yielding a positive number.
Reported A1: 1.39 angstroms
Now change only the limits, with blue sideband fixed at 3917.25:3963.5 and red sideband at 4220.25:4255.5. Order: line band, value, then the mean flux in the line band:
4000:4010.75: -2.72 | 37.7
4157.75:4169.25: -1.29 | 36.1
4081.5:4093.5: -1.62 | 35.6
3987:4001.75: -3.46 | 37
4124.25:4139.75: -1.50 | 35.1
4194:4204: -0.72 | 35.4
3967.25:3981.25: 2.12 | 25.2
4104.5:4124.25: -1.88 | 34.8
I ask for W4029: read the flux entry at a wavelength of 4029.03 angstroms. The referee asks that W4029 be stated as 37.8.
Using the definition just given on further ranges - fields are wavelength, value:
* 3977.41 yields 34.7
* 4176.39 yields 34.4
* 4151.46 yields 35.7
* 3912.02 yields 37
